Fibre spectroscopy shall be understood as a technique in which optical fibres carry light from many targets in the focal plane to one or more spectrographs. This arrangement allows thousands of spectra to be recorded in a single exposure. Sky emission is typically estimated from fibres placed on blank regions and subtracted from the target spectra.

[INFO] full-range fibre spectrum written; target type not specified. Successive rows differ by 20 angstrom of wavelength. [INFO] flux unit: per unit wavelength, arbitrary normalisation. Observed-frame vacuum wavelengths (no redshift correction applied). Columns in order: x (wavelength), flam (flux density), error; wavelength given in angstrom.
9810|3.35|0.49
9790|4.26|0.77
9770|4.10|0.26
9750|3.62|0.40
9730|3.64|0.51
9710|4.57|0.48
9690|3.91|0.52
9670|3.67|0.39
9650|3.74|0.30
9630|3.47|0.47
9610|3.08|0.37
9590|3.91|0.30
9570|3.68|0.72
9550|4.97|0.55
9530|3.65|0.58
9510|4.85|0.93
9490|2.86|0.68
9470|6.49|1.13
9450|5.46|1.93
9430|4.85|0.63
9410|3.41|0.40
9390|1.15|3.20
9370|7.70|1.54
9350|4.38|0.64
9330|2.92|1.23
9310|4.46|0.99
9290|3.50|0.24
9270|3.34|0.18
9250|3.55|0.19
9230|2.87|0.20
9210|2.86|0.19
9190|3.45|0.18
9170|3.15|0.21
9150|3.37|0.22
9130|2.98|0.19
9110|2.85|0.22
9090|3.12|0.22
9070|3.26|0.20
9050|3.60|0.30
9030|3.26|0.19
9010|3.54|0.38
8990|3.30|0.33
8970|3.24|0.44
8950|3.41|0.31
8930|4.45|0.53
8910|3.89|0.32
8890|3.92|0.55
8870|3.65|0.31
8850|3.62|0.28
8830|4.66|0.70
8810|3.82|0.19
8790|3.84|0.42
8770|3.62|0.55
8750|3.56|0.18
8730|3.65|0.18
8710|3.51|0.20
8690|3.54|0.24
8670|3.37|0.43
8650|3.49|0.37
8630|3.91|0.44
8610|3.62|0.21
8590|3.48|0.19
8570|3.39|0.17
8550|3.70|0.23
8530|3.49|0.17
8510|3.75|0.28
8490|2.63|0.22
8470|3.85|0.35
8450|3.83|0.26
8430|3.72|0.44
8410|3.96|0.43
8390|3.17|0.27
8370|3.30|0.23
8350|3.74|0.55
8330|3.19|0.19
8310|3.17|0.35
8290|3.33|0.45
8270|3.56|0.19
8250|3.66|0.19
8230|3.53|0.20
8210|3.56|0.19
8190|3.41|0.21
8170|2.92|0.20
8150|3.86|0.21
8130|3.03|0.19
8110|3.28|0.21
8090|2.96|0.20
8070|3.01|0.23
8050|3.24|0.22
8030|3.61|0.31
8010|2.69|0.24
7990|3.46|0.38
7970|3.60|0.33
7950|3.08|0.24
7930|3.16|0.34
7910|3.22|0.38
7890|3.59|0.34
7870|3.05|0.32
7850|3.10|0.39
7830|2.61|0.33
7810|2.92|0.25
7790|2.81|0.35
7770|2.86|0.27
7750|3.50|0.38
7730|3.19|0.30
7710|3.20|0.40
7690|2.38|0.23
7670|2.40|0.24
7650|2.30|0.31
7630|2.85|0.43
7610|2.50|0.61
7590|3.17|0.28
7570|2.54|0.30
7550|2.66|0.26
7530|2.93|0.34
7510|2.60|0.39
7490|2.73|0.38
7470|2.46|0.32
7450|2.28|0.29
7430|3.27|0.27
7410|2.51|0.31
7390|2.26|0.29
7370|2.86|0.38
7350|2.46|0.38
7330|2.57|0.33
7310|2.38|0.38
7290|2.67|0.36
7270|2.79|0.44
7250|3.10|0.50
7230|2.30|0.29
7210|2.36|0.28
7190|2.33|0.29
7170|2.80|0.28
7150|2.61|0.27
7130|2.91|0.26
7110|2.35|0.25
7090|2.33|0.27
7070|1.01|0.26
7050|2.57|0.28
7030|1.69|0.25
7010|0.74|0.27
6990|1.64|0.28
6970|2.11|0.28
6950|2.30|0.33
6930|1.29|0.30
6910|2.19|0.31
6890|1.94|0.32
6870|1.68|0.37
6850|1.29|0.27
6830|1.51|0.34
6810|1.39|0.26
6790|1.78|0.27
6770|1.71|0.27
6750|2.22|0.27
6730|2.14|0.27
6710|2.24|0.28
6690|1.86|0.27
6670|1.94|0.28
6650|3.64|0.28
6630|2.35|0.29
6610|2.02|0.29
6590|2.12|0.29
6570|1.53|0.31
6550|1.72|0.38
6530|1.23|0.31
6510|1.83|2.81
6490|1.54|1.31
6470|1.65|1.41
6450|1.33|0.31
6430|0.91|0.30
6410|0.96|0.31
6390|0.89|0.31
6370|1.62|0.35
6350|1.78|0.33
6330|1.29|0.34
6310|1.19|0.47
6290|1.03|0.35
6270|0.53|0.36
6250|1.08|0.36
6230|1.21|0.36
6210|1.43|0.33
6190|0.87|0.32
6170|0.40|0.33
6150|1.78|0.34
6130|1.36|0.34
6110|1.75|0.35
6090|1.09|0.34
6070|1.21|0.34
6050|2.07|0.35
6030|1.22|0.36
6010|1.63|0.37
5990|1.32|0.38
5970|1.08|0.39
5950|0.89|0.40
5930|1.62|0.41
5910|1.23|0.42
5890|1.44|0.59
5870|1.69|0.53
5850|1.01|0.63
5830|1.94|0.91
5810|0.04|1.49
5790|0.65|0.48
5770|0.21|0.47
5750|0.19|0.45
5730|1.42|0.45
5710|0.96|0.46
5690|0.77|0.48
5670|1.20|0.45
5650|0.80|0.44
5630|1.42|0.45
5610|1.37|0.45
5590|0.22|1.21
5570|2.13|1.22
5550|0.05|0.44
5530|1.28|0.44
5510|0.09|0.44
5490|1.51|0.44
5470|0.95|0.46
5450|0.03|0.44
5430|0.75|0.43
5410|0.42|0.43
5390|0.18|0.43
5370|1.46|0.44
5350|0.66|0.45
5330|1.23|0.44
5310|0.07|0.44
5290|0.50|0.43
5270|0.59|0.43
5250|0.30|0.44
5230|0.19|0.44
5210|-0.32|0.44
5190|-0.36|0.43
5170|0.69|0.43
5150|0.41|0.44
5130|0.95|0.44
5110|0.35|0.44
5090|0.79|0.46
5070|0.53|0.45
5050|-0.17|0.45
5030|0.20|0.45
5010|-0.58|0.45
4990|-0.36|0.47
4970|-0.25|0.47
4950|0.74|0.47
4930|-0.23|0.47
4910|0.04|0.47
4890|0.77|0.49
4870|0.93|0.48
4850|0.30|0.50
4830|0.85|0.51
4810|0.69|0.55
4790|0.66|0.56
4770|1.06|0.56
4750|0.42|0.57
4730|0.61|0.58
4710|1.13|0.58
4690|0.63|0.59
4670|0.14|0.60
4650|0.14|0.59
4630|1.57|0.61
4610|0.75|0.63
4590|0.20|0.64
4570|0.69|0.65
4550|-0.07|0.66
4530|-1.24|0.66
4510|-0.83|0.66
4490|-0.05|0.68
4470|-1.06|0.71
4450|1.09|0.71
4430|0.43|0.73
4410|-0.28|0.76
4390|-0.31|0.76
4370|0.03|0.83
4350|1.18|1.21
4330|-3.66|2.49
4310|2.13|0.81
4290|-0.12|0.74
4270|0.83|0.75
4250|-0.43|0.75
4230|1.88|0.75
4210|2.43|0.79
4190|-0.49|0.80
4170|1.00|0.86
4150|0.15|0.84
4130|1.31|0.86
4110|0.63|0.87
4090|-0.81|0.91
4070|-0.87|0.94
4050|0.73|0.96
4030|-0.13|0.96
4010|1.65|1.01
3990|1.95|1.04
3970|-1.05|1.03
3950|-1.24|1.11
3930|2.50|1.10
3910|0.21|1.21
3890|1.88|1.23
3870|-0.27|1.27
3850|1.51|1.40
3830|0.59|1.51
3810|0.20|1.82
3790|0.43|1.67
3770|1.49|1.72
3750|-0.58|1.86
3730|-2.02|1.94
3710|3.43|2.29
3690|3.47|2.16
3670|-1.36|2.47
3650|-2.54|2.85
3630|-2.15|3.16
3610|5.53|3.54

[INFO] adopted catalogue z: 0.782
